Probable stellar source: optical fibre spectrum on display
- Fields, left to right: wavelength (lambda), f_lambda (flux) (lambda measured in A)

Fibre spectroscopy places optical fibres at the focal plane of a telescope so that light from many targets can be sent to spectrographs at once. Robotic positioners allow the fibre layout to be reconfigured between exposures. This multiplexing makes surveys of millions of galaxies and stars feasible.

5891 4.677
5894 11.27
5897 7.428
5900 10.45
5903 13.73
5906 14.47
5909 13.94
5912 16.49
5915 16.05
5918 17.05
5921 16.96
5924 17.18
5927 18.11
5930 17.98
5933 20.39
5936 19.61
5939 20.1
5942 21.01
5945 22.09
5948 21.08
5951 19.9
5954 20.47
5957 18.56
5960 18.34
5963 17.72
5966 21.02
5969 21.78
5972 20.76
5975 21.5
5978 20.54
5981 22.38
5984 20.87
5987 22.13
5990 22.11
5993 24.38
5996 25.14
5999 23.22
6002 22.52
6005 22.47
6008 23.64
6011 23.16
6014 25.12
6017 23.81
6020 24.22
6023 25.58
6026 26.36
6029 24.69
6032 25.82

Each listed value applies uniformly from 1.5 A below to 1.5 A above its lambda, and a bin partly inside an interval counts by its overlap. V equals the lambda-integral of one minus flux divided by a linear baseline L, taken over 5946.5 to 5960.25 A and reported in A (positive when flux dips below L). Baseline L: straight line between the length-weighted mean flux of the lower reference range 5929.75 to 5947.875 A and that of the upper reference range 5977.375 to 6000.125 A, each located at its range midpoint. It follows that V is 0.8 A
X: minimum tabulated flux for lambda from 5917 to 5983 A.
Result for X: 16.96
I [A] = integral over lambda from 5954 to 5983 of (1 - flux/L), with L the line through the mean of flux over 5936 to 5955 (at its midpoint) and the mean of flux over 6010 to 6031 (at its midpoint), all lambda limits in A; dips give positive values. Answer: 2.2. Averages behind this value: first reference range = 20.7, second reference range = 24.8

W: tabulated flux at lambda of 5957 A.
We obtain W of 18.56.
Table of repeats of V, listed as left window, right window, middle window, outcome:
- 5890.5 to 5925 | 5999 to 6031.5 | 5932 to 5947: -3.6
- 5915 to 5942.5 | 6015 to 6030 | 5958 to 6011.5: 1.3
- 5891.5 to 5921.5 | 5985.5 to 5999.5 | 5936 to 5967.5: -2.5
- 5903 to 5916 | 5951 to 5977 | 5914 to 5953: -4.2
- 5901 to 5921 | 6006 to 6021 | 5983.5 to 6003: -0.7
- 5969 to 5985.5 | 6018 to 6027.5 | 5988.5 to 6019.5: 0.1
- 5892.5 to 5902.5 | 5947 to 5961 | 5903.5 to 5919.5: -3.9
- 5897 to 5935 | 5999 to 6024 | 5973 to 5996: -0.7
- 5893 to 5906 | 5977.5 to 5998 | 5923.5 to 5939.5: -3.8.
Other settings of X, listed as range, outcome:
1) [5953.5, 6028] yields 17.72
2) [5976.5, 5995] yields 20.54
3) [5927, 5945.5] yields 17.98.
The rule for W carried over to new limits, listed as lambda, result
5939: 20.1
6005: 22.47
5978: 20.54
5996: 25.14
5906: 14.47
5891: 4.677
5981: 22.38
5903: 13.73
